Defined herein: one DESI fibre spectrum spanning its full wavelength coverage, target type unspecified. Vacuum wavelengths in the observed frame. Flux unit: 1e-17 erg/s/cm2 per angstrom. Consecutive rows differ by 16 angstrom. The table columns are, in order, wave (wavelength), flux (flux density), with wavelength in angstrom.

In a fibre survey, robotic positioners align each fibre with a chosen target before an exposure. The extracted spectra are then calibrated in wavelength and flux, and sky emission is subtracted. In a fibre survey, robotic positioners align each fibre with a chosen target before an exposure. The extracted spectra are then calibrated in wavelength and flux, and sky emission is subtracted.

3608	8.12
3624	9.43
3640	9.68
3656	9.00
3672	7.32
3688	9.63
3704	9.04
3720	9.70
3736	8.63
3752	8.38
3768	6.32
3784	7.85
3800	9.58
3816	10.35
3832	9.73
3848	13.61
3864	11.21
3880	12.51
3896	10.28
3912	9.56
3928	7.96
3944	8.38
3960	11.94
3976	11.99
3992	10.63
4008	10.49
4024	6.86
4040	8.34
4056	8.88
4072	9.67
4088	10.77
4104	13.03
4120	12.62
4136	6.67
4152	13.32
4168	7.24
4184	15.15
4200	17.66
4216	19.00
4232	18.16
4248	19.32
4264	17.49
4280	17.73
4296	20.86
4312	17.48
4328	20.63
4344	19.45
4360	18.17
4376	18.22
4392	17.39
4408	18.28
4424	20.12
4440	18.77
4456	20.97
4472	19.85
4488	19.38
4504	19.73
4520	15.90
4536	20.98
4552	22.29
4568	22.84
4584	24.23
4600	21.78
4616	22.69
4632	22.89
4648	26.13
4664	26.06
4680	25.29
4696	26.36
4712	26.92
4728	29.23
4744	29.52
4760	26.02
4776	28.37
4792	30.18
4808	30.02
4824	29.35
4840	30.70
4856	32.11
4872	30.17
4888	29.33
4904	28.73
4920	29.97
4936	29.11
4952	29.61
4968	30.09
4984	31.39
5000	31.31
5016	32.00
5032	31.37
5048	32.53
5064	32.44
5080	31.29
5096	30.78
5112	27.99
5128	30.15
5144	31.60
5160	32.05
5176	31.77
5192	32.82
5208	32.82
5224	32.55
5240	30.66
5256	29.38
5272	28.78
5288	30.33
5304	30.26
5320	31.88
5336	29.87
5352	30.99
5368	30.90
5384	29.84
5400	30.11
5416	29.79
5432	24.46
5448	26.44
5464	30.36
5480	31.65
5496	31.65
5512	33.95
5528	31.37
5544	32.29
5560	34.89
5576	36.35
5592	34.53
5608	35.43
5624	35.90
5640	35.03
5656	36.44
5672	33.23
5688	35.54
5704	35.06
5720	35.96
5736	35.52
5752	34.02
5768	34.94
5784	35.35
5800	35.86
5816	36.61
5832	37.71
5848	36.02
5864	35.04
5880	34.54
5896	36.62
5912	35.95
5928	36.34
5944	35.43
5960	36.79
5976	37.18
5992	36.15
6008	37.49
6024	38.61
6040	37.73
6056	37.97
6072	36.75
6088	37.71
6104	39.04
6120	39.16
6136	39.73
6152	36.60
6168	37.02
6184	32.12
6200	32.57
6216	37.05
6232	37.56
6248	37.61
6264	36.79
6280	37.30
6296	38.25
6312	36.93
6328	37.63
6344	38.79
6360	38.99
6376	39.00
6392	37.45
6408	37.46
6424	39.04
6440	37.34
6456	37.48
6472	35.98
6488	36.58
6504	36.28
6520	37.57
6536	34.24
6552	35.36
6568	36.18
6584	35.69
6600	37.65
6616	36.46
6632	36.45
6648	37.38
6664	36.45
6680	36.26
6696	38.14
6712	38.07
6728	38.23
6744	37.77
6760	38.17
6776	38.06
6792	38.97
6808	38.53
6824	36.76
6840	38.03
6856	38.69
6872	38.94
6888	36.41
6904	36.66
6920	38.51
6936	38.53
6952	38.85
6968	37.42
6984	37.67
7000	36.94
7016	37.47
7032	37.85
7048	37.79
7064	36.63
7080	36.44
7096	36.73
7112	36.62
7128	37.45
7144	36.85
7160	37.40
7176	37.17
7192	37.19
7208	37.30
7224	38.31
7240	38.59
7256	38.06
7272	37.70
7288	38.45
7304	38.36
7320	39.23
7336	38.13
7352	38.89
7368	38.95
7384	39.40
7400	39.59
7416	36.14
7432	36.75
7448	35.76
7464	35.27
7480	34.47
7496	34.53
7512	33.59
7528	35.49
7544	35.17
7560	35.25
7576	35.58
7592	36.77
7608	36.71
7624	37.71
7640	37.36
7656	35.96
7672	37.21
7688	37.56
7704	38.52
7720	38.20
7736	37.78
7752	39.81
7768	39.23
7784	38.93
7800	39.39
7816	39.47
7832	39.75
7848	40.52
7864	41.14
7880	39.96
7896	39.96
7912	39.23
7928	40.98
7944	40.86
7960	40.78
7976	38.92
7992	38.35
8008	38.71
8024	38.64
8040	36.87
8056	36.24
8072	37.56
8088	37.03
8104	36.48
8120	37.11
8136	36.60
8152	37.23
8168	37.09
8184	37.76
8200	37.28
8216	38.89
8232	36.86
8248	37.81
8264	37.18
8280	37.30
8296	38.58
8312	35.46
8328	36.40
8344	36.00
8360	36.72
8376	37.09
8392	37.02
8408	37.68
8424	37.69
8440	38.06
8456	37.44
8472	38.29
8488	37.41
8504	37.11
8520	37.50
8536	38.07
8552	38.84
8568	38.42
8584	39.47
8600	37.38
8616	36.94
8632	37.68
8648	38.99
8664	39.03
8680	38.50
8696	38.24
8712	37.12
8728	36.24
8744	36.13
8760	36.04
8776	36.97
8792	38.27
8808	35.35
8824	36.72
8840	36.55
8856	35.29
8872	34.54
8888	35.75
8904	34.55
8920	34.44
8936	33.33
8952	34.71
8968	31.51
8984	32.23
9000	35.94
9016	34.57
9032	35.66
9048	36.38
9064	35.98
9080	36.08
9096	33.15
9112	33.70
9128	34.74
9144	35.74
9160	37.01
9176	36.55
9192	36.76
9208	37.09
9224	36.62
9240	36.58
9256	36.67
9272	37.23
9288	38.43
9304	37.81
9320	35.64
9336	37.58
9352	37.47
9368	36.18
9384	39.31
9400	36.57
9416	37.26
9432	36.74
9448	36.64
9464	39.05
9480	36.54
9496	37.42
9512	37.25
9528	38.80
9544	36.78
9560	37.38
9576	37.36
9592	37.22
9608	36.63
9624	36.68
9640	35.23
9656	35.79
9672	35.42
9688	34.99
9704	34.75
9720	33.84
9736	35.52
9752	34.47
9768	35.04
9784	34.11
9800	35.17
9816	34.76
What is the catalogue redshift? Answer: 0.05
